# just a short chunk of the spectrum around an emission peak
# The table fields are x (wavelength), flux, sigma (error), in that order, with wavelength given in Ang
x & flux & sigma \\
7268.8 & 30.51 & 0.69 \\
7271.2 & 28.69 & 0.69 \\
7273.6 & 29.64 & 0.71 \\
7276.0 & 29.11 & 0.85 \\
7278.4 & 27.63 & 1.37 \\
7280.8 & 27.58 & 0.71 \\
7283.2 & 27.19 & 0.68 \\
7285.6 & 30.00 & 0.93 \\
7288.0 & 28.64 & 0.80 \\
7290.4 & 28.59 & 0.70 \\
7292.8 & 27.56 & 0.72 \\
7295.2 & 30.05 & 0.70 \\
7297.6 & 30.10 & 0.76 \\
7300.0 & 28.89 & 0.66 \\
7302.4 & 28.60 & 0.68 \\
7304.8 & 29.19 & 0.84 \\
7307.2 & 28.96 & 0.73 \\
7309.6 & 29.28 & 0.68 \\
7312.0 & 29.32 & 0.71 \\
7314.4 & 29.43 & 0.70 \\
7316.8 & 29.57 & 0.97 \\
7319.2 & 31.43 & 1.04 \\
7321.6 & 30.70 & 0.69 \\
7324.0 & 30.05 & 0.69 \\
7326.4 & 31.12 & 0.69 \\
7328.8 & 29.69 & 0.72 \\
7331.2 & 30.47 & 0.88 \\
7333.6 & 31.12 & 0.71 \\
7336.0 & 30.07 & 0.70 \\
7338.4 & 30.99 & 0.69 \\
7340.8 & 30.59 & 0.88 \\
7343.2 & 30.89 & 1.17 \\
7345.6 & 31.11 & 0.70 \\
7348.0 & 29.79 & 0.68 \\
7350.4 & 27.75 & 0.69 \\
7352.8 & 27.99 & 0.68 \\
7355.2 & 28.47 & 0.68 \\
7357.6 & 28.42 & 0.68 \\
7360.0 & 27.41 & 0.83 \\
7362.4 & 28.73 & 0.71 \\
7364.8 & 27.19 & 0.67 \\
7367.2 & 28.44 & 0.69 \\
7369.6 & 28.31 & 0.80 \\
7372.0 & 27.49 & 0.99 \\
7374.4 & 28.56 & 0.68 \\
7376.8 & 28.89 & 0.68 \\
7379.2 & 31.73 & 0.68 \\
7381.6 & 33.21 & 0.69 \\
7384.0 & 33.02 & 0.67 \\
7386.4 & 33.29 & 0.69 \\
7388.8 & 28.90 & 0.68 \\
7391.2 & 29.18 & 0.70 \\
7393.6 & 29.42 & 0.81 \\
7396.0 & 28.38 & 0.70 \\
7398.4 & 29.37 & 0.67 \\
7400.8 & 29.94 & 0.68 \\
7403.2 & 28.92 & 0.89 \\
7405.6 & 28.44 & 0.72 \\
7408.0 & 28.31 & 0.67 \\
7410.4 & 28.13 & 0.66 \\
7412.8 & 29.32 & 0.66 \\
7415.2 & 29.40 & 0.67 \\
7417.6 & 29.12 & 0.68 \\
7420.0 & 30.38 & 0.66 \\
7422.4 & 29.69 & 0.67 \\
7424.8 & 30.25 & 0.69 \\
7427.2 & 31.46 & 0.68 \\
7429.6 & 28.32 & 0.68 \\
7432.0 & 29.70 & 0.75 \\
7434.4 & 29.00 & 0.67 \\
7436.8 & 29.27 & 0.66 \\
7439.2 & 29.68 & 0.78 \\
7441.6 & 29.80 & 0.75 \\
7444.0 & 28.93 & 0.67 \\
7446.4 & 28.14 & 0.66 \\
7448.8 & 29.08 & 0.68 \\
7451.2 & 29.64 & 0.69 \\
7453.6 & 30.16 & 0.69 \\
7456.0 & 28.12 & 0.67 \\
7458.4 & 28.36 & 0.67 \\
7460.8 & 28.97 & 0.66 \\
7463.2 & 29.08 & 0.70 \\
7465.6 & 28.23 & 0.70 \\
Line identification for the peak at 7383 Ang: [N II] 6583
